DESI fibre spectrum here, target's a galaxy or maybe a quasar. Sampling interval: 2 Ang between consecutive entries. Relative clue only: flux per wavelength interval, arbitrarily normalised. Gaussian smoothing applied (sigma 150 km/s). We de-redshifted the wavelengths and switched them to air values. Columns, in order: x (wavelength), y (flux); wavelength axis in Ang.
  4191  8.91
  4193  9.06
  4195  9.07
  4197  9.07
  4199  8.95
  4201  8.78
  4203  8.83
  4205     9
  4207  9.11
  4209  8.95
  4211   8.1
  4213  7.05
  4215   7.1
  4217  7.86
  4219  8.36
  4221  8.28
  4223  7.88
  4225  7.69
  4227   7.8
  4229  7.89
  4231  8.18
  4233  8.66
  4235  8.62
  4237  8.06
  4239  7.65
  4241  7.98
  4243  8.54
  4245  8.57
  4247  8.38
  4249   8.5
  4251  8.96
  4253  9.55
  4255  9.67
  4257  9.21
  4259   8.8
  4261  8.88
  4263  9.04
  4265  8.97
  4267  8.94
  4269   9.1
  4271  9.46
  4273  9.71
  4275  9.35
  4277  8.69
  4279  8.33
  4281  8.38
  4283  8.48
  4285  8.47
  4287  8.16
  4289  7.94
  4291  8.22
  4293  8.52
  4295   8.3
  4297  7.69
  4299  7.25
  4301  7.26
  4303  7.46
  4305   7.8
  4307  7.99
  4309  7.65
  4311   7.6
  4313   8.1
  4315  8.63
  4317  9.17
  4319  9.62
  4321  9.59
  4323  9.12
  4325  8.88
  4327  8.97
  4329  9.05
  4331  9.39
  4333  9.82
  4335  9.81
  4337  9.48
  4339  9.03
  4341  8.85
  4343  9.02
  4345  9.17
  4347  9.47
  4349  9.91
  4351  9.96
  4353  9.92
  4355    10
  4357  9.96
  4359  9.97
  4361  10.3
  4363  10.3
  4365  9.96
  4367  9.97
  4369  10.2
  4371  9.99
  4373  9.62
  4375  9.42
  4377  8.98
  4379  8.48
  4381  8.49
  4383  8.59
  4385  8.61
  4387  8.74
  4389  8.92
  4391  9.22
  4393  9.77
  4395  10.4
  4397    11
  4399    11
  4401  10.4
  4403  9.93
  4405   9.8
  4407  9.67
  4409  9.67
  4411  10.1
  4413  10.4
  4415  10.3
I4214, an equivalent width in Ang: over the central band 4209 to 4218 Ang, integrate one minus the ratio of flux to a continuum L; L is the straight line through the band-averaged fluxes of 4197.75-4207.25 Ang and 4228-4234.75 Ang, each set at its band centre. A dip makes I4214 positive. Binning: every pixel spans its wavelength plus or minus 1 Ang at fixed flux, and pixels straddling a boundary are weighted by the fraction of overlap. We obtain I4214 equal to 1.0 Ang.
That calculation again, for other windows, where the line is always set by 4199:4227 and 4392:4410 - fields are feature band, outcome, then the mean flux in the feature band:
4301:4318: 2.3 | 8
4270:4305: 2.7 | 8.32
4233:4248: 0.4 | 8.28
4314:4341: 0.5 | 9.26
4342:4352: 0.1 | 9.51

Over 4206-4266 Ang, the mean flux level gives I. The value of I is 8.41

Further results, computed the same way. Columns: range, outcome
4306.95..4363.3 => 9.28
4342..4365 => 9.82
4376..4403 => 9.45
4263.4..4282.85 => 8.97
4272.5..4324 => 8.35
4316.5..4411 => 9.57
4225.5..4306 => 8.48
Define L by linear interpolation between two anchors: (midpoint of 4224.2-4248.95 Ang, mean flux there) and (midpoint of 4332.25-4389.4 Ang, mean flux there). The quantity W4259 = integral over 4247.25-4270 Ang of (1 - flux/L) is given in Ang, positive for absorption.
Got -1.7 Ang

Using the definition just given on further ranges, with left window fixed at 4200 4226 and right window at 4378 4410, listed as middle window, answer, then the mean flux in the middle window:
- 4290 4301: 1.12 Ang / 7.93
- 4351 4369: -1.46 Ang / 10.1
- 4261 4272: -0.59 Ang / 9.08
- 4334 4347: -0.13 Ang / 9.25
